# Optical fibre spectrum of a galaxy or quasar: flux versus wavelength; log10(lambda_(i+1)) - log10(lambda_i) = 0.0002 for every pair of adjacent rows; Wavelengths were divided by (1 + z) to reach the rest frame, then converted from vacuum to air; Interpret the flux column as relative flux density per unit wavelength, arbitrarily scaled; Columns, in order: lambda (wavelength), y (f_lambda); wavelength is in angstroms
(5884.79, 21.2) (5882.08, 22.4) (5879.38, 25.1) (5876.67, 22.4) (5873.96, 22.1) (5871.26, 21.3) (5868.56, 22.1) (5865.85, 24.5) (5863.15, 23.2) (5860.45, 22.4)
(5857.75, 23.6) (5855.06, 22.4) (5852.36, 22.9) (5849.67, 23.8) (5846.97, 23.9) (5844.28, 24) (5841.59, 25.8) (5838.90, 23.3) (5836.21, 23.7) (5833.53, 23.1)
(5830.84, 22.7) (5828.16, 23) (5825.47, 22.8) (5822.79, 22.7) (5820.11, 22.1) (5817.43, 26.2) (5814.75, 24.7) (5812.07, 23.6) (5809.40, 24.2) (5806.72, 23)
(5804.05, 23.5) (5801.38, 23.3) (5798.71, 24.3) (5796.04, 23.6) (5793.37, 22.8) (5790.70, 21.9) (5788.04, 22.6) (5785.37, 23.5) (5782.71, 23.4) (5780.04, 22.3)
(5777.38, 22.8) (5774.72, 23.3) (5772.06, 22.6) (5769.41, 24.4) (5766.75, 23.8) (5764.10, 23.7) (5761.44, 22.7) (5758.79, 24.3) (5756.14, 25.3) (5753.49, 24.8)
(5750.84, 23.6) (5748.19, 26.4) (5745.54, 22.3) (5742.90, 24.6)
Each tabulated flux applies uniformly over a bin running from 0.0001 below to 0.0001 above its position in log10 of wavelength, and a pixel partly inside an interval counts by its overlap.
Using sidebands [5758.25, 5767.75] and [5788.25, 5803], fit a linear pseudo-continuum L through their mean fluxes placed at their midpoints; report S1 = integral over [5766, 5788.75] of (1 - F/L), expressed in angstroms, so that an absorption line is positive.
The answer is 0.19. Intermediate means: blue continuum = 23.6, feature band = 23.2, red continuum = 23.2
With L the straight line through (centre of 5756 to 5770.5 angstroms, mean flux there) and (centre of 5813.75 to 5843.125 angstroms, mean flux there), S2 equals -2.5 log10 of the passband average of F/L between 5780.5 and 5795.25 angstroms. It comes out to 0.05 mag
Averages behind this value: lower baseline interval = 23.9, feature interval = 22.8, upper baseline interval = 23.6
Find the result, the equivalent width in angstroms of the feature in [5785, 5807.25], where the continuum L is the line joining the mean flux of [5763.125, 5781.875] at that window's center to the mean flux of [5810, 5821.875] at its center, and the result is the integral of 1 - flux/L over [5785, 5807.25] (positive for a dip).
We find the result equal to 0.5 angstroms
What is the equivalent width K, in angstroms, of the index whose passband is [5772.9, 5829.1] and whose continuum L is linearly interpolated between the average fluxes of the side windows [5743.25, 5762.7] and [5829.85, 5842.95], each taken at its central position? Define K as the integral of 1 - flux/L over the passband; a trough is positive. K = 1.50 angstroms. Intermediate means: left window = 24.2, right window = 23.8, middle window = 23.3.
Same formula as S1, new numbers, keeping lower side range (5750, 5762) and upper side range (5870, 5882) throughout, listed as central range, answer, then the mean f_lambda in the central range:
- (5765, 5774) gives 0.19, 23.6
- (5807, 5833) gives -0.09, 23.5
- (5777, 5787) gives 0.38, 23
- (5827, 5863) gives -0.49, 23.4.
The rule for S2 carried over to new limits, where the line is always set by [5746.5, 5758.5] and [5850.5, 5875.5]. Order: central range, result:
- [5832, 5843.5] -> -0.03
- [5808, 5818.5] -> -0.04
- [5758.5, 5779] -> 0.05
